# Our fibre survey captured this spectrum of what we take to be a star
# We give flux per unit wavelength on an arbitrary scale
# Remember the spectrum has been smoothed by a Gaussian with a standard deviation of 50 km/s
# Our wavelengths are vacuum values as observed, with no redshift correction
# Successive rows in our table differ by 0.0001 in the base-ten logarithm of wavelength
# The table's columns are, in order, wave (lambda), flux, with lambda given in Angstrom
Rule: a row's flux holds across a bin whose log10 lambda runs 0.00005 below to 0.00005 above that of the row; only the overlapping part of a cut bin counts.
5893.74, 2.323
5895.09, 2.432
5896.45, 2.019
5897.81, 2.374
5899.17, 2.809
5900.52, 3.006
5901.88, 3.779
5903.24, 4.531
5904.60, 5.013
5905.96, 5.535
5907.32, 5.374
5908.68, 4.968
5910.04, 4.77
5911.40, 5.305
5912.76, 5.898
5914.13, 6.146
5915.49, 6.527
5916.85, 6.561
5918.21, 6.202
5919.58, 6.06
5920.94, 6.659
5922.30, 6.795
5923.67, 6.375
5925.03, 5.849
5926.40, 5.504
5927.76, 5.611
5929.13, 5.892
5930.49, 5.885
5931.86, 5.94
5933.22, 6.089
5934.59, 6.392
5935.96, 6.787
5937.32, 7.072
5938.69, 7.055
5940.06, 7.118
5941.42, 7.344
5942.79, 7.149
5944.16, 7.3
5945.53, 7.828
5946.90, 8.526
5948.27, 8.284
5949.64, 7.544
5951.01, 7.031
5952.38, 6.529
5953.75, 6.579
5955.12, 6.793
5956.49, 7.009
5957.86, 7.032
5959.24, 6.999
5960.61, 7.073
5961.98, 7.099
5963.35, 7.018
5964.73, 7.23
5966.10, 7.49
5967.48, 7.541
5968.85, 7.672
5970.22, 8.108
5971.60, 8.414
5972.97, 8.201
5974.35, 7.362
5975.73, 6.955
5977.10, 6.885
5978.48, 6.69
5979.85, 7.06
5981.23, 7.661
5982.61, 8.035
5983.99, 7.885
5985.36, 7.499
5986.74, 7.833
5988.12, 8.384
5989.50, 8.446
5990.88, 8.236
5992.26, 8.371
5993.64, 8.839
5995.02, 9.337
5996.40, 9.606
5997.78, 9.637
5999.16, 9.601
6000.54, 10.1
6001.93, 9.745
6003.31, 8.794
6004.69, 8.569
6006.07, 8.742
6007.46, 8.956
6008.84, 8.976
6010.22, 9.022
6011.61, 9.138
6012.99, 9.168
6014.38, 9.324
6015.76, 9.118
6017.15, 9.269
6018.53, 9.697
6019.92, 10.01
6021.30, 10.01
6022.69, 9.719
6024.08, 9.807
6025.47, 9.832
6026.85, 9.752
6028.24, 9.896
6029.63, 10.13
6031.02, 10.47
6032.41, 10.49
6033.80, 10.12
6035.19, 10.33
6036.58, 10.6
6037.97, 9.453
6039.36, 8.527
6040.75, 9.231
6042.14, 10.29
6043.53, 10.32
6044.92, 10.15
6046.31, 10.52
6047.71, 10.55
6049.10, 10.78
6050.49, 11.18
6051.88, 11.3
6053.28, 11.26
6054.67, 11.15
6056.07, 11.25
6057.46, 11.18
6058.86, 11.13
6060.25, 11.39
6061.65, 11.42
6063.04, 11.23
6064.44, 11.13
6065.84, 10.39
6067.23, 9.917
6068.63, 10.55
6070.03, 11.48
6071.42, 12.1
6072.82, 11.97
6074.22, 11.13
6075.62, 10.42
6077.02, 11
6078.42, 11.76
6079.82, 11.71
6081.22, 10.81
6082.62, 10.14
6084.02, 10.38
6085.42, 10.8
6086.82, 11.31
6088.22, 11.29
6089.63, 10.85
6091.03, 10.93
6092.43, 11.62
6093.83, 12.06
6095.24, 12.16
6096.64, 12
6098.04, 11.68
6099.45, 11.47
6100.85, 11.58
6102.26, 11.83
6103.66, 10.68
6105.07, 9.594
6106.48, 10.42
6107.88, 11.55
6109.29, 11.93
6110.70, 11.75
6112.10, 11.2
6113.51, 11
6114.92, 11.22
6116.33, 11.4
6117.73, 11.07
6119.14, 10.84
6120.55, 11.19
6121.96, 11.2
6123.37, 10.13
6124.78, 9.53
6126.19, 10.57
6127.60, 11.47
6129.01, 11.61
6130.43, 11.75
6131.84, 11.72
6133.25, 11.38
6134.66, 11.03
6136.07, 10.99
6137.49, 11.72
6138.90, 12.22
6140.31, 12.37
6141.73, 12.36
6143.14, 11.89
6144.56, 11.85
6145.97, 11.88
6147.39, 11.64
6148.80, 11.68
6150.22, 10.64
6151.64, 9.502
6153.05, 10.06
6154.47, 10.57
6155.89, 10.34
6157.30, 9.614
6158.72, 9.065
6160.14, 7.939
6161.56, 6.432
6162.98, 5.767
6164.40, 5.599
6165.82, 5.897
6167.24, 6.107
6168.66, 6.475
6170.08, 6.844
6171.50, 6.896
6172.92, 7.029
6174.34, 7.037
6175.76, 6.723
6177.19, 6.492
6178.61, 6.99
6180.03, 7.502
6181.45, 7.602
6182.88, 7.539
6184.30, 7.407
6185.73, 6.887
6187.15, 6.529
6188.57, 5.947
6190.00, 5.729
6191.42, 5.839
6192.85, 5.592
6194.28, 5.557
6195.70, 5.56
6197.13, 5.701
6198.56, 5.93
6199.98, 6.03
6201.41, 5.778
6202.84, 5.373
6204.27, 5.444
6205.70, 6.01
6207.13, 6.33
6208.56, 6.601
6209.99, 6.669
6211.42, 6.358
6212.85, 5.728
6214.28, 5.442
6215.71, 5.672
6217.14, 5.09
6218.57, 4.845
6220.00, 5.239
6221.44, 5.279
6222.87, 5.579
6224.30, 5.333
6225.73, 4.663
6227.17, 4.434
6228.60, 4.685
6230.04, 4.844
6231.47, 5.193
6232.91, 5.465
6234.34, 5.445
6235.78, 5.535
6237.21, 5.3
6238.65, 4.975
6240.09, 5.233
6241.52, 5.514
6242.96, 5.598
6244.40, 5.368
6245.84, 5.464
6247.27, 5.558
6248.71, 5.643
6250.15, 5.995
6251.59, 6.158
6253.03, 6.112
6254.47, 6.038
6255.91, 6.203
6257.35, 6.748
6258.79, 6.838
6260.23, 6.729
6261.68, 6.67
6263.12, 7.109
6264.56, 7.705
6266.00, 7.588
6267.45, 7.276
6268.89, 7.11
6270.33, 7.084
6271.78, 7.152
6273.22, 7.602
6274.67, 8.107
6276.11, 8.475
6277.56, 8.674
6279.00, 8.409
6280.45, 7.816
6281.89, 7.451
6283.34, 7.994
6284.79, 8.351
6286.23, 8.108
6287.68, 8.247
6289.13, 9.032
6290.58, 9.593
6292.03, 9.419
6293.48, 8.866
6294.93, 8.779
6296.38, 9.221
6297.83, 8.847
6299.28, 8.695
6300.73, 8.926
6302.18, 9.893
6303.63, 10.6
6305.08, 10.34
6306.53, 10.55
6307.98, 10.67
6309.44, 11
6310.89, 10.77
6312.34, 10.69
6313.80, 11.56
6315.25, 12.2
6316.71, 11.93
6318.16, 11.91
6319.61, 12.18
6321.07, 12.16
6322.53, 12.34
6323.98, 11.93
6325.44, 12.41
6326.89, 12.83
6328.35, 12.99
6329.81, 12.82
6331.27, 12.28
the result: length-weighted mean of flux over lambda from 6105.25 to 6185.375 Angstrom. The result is 9.71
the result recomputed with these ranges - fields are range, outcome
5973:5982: 7.19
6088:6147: 11.4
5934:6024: 8.09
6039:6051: 10.2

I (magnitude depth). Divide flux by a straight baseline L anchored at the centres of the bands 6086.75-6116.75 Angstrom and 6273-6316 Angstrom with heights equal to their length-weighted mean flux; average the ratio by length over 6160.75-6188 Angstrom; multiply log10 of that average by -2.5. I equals 0.49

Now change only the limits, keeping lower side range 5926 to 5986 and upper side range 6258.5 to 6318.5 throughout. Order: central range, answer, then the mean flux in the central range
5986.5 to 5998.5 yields -0.20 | 8.78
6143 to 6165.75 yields -0.16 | 9.49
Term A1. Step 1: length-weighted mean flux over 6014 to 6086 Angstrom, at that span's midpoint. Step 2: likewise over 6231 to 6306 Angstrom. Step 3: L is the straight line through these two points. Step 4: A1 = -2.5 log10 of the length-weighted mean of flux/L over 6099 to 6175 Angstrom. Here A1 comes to -0.10 mag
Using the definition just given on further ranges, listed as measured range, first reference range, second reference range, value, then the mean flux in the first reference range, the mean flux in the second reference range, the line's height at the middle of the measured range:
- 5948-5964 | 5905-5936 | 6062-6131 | -0.01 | 5.94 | 11.1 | 6.98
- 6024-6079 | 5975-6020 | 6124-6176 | -0.18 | 8.64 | 9.65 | 8.99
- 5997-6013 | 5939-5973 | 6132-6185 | -0.18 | 7.38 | 9.03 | 7.78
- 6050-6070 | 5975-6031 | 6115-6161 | -0.13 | 8.89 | 11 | 9.76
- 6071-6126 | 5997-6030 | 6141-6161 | -0.10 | 9.45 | 10.6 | 10.2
